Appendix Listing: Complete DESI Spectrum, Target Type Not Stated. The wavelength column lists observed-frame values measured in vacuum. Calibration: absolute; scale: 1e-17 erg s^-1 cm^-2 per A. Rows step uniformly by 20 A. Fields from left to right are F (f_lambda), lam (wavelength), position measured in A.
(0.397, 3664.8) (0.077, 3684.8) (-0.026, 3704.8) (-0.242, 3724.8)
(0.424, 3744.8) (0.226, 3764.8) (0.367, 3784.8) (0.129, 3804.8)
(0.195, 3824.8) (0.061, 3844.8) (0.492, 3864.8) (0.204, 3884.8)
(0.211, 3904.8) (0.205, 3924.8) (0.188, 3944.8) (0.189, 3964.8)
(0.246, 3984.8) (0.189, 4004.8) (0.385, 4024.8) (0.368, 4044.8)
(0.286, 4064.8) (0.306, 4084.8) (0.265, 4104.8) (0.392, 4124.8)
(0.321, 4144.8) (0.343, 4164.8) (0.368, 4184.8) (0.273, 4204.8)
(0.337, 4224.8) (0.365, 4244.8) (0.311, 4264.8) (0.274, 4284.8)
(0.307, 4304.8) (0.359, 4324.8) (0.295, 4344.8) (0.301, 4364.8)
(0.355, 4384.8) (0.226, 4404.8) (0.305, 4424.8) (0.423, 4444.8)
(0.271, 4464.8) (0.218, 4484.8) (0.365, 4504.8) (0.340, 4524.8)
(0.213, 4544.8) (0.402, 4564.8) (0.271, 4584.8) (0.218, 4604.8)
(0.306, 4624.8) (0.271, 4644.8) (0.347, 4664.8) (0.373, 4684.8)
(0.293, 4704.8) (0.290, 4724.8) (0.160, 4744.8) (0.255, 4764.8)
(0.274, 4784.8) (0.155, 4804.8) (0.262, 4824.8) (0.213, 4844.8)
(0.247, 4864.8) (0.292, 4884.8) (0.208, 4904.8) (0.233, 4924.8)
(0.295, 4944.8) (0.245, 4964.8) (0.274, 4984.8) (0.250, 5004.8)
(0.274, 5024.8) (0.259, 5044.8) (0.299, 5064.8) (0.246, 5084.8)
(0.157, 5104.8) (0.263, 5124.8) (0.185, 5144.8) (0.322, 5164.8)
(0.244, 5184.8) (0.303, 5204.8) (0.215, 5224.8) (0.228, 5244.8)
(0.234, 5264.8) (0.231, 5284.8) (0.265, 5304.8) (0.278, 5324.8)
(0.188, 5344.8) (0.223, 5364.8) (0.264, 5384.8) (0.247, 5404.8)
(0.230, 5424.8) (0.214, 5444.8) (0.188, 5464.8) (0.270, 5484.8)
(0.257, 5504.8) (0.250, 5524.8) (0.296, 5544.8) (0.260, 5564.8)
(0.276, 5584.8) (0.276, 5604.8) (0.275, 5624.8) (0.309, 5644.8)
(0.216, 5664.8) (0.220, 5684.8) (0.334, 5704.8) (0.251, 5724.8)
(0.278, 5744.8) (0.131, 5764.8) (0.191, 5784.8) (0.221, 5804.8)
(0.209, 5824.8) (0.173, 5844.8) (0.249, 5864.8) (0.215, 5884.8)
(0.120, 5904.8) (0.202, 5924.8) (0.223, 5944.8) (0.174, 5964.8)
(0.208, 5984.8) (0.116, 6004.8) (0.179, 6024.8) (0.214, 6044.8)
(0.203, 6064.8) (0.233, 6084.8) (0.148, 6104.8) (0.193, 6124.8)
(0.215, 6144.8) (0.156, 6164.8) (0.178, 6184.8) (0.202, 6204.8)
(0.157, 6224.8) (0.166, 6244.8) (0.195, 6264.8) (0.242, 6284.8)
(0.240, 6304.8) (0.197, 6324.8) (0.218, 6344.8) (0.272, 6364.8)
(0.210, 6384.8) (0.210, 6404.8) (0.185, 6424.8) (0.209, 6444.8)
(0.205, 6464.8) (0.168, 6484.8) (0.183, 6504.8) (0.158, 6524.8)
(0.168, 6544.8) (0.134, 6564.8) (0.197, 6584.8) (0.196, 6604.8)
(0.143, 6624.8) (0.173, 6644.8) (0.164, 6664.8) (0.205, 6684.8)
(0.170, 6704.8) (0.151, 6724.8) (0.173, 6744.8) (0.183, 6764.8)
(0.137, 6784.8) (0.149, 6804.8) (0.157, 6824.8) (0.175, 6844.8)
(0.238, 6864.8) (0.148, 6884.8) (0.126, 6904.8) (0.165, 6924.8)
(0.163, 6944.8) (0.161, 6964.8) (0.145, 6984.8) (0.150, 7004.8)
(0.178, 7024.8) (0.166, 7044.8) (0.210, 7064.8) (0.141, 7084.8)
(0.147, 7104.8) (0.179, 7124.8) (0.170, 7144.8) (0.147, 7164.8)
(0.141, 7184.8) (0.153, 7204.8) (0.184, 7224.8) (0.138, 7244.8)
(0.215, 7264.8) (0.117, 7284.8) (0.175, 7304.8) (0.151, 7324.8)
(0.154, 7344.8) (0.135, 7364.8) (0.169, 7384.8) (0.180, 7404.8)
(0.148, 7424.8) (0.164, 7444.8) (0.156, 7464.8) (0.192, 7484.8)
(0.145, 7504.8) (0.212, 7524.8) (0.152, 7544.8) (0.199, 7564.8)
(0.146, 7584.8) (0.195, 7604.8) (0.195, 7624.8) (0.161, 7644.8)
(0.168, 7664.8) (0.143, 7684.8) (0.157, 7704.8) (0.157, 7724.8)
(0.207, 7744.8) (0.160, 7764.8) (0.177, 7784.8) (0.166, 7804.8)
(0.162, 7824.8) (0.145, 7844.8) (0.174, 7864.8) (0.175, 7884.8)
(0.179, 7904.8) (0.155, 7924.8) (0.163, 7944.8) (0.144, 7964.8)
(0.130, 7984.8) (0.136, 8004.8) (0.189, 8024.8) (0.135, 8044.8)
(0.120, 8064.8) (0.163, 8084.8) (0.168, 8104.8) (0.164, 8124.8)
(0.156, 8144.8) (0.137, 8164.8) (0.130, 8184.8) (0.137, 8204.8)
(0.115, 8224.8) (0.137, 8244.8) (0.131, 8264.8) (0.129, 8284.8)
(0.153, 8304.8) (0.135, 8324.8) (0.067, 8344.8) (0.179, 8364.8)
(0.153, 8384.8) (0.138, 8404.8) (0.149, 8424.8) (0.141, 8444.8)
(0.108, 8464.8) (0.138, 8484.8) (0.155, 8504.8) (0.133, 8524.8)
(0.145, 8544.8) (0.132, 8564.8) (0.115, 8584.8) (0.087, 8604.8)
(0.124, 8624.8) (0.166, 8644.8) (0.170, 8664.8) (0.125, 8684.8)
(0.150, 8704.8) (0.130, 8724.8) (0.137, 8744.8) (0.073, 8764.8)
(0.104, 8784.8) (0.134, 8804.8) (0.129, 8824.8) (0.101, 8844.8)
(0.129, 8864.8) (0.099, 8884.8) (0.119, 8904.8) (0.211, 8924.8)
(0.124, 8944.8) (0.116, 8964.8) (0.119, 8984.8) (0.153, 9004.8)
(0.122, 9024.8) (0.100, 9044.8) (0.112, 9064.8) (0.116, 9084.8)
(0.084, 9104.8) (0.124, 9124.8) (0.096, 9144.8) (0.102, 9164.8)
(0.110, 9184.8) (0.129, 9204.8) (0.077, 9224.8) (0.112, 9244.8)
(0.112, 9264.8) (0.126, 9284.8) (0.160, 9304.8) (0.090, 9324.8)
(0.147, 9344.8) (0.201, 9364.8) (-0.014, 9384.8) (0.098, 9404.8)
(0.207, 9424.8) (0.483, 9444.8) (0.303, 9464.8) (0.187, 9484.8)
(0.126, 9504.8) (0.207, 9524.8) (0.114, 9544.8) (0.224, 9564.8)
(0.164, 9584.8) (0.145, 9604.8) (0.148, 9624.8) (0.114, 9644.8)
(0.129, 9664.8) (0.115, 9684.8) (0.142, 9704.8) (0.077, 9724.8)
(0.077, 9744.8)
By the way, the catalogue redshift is 0.67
